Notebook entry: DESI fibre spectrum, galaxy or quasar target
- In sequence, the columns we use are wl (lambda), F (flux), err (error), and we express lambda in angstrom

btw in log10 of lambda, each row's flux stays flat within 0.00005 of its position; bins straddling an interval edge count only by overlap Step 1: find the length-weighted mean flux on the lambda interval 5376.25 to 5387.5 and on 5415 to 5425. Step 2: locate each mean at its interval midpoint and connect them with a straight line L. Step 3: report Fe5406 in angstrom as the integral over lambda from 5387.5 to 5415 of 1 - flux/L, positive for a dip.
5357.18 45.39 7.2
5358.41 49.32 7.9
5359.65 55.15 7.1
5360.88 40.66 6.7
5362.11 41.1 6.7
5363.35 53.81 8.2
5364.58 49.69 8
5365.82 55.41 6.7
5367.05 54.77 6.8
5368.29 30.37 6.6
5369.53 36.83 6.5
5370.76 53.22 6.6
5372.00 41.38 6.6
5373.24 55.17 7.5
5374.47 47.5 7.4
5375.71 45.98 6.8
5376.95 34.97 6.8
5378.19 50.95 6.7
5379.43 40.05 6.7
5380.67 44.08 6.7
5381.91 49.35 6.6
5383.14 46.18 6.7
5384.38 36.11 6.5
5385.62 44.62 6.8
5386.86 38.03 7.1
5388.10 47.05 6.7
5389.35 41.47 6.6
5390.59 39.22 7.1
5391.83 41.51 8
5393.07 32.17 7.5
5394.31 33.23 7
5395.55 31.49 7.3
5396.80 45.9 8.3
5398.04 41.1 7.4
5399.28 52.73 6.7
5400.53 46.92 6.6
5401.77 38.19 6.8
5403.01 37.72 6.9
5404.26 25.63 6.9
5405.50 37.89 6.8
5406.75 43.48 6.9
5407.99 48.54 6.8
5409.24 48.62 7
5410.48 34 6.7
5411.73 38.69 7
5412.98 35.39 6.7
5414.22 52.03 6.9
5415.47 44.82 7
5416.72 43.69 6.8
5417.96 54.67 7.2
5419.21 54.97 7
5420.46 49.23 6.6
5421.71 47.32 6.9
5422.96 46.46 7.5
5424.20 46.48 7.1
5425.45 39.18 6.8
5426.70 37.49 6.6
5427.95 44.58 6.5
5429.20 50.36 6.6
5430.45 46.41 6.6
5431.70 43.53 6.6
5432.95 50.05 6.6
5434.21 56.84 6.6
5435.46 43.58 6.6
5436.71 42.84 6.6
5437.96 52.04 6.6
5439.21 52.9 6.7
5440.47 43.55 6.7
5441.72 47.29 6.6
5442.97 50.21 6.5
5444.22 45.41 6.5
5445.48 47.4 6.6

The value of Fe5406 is 3.0 angstrom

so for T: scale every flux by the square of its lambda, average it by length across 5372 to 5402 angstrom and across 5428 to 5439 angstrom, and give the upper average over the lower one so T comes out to 1.15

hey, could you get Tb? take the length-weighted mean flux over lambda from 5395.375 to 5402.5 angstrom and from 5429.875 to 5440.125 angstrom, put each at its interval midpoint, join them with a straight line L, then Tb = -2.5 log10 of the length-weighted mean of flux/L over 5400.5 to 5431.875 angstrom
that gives 0.05 mag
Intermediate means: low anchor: 43.3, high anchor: 48.4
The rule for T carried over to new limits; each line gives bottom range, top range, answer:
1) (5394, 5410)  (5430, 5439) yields 1.19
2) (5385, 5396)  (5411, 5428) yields 1.18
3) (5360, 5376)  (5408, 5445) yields 1.01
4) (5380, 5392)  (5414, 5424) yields 1.16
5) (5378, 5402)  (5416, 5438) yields 1.14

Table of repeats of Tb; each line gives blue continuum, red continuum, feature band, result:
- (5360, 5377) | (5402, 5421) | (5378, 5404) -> 0.08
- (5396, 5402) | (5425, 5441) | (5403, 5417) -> 0.11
